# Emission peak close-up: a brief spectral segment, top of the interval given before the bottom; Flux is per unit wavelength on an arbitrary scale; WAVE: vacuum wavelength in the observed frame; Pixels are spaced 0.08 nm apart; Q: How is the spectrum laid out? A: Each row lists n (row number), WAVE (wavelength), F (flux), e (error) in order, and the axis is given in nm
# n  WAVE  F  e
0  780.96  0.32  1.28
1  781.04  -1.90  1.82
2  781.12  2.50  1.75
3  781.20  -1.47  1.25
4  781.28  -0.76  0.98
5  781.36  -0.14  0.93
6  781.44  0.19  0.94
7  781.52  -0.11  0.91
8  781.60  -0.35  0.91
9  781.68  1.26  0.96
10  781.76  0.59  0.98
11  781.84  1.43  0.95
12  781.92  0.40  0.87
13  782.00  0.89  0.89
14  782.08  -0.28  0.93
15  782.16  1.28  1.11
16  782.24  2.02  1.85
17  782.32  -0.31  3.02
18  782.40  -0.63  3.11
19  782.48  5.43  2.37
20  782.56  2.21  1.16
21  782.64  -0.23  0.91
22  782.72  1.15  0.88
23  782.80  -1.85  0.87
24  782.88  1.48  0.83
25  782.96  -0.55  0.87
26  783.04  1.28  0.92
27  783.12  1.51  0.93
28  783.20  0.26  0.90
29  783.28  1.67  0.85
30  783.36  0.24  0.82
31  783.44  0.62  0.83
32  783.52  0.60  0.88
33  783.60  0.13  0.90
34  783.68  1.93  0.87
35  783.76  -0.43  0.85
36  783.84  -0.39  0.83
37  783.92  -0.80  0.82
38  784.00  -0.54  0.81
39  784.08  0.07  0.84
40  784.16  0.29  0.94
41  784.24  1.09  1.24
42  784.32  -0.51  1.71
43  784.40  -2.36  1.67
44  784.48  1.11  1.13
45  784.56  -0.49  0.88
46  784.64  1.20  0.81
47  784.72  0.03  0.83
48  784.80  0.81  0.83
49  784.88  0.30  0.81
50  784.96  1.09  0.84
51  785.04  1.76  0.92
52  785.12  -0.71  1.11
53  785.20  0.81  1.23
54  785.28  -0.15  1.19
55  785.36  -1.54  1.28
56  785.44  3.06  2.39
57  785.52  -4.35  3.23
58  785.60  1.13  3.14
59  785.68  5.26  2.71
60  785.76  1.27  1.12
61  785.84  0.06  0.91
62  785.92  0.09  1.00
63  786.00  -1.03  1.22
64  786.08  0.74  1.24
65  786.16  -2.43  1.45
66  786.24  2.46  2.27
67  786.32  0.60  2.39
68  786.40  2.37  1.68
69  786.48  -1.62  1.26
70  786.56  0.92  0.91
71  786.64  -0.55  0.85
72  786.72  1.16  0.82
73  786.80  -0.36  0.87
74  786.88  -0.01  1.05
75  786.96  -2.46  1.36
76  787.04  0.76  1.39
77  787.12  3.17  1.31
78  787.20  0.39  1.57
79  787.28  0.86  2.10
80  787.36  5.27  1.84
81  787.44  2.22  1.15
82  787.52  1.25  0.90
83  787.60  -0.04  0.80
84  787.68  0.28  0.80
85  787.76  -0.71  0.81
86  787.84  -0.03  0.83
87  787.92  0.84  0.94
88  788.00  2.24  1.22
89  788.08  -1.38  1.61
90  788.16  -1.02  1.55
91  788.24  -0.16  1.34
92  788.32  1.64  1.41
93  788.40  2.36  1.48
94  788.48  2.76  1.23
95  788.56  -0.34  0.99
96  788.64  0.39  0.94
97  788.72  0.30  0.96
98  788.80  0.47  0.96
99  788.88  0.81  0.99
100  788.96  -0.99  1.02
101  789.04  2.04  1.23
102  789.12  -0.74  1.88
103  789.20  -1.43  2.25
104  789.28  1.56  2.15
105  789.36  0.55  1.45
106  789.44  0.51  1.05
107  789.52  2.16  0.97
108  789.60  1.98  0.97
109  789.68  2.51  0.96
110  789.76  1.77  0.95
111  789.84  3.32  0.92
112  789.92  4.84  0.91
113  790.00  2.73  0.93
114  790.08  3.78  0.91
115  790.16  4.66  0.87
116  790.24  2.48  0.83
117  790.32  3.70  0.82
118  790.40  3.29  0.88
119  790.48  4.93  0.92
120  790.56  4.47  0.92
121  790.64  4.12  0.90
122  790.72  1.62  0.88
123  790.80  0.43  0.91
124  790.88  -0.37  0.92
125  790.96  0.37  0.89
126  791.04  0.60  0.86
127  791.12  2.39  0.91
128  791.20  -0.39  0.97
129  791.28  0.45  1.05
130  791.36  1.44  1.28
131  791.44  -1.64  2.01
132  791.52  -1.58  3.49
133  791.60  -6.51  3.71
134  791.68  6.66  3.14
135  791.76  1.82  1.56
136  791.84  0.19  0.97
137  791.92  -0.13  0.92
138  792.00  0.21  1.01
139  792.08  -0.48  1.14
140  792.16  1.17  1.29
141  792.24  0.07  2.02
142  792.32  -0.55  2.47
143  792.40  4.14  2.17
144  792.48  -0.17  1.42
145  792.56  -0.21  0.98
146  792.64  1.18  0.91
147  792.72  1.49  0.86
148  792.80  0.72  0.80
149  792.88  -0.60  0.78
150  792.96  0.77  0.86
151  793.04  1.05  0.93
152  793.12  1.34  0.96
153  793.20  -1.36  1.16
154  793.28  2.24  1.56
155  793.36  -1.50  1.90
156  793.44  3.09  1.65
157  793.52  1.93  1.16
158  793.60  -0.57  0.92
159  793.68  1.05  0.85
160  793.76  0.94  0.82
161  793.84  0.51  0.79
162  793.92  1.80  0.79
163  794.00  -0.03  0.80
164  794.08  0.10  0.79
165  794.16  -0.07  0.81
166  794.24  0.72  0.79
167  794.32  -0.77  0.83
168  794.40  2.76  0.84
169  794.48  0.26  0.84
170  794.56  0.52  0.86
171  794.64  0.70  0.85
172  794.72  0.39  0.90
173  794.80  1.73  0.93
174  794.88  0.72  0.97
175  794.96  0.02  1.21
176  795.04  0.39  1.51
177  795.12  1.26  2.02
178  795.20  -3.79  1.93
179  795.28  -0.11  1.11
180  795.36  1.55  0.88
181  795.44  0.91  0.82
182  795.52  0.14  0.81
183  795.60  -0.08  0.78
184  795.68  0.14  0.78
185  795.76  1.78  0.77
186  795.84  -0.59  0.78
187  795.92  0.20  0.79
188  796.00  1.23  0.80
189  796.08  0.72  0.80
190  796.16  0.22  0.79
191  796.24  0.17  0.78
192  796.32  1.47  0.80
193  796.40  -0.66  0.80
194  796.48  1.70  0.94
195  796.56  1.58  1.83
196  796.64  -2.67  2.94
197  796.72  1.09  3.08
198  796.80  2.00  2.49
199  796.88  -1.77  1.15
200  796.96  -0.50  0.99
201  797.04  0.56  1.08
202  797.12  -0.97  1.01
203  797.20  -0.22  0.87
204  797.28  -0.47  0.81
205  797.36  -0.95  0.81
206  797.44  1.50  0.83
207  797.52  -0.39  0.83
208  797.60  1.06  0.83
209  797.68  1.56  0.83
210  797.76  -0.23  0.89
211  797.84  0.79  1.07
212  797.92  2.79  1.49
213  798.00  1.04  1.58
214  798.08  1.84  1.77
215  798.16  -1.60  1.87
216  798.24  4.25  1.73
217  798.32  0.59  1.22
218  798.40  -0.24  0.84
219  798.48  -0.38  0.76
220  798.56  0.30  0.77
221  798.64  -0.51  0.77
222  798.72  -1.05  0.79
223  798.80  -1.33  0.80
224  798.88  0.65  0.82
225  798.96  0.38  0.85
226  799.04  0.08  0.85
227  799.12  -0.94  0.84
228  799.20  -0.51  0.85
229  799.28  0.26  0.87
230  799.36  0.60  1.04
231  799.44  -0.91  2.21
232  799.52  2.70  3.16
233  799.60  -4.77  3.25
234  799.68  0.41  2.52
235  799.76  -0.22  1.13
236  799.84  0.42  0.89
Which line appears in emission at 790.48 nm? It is [O II]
